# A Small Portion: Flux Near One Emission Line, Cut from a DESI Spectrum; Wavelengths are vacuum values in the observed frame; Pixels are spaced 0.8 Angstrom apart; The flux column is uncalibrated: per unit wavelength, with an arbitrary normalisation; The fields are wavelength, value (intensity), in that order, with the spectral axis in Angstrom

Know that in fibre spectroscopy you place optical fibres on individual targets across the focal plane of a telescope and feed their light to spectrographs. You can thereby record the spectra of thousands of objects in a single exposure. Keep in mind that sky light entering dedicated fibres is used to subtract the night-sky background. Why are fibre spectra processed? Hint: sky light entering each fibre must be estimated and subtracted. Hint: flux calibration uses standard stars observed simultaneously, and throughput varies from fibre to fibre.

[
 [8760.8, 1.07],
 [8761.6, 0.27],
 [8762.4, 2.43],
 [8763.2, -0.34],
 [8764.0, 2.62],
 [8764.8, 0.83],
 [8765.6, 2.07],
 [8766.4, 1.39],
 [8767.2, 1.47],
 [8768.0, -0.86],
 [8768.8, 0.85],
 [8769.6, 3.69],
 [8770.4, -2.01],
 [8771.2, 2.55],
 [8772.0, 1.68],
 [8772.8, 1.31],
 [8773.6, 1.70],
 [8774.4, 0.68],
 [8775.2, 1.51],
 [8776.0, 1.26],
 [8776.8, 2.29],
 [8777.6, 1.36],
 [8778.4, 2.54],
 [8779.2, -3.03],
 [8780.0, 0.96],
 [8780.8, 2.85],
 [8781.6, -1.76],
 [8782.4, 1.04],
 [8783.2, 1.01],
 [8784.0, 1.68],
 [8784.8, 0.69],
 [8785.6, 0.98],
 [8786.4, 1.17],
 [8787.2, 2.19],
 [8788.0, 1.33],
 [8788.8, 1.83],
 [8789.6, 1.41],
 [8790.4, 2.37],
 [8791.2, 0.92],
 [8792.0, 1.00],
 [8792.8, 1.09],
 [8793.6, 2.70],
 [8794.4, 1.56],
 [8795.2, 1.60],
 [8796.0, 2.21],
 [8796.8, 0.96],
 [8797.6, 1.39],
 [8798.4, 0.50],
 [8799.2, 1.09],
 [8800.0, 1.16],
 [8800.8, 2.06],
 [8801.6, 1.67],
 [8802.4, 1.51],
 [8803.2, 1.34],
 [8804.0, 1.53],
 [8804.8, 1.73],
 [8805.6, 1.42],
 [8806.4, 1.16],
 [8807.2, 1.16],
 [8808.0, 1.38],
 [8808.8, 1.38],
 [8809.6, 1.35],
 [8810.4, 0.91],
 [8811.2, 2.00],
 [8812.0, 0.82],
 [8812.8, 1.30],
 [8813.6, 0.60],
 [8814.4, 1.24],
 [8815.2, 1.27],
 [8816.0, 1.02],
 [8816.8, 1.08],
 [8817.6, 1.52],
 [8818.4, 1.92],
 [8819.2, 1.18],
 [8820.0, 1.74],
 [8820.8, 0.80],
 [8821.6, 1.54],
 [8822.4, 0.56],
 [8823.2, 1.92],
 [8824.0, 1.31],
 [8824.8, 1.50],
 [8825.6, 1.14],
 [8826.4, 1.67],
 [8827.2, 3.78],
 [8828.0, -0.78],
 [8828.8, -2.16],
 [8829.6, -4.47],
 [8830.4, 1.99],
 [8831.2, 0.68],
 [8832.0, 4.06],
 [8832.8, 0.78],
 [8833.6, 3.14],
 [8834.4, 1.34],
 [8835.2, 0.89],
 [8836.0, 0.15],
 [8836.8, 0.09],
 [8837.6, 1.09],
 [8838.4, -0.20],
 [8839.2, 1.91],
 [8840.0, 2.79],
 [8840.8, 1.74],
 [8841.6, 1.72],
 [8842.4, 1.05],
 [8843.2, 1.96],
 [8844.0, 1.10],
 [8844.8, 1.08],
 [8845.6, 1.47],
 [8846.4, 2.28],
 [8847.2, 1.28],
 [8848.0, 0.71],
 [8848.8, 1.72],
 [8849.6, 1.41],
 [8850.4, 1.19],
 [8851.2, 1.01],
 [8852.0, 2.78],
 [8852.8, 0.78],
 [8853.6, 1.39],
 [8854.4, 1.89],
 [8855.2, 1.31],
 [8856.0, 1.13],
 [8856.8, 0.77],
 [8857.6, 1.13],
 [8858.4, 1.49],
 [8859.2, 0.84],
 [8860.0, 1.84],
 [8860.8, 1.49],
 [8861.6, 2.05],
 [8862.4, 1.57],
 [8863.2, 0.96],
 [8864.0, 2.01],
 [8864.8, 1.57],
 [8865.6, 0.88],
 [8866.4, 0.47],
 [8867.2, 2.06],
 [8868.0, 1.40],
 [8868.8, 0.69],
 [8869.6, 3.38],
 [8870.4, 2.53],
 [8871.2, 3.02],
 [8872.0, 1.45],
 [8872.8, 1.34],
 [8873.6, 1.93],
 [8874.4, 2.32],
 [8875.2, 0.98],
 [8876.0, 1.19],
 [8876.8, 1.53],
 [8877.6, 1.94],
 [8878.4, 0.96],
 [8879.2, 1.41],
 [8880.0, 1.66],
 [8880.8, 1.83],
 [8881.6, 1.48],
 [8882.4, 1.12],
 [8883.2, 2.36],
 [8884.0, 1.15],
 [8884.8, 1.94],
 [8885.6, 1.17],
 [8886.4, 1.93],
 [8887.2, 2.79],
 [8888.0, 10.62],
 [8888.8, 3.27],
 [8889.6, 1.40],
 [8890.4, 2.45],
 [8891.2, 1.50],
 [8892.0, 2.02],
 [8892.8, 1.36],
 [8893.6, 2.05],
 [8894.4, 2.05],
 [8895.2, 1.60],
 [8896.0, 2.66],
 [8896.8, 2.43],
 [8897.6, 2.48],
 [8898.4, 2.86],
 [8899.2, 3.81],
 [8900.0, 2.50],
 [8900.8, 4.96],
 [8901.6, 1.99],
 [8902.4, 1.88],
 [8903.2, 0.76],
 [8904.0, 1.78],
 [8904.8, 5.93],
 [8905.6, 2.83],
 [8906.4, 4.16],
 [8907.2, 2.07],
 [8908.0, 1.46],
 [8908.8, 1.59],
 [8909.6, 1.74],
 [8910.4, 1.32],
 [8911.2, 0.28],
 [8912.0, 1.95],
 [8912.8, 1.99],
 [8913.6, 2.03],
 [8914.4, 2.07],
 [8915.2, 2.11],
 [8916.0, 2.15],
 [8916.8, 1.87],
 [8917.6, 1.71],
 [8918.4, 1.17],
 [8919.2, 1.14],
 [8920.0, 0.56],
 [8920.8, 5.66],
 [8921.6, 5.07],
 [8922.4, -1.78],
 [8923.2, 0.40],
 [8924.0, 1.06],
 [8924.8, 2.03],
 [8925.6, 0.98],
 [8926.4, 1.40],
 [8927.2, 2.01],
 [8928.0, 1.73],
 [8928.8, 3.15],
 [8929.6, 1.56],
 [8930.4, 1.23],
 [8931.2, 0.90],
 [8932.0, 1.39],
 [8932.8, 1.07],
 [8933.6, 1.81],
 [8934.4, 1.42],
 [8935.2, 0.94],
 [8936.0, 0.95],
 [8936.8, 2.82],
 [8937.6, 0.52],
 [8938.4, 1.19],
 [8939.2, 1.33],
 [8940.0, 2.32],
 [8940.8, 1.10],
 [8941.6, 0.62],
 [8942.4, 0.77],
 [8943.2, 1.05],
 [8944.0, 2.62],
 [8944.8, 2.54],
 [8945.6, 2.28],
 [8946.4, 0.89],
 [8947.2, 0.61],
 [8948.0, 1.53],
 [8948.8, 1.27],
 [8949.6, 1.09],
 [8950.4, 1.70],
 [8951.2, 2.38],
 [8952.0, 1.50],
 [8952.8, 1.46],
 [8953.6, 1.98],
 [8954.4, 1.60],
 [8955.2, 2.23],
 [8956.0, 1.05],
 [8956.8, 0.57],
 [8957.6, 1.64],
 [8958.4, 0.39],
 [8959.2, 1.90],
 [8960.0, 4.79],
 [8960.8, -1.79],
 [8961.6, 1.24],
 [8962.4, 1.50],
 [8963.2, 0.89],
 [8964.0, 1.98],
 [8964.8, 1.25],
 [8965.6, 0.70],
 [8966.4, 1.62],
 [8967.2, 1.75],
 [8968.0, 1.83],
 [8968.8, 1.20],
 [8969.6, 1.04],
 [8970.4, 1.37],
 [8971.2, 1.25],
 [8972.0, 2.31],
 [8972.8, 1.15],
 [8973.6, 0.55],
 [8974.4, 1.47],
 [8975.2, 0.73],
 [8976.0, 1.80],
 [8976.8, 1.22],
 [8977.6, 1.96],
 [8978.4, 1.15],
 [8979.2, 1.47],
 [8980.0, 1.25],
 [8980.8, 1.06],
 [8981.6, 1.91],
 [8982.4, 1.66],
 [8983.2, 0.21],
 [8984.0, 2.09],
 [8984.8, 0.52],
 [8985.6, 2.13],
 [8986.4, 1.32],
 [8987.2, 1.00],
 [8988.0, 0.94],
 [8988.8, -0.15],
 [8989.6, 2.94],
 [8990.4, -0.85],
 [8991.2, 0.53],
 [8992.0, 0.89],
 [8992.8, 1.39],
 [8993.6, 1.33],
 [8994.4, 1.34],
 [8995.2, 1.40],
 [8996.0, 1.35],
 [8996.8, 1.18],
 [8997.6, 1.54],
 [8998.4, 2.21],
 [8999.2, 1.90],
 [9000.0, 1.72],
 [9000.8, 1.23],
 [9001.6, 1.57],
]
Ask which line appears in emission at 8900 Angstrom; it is H-beta 4861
